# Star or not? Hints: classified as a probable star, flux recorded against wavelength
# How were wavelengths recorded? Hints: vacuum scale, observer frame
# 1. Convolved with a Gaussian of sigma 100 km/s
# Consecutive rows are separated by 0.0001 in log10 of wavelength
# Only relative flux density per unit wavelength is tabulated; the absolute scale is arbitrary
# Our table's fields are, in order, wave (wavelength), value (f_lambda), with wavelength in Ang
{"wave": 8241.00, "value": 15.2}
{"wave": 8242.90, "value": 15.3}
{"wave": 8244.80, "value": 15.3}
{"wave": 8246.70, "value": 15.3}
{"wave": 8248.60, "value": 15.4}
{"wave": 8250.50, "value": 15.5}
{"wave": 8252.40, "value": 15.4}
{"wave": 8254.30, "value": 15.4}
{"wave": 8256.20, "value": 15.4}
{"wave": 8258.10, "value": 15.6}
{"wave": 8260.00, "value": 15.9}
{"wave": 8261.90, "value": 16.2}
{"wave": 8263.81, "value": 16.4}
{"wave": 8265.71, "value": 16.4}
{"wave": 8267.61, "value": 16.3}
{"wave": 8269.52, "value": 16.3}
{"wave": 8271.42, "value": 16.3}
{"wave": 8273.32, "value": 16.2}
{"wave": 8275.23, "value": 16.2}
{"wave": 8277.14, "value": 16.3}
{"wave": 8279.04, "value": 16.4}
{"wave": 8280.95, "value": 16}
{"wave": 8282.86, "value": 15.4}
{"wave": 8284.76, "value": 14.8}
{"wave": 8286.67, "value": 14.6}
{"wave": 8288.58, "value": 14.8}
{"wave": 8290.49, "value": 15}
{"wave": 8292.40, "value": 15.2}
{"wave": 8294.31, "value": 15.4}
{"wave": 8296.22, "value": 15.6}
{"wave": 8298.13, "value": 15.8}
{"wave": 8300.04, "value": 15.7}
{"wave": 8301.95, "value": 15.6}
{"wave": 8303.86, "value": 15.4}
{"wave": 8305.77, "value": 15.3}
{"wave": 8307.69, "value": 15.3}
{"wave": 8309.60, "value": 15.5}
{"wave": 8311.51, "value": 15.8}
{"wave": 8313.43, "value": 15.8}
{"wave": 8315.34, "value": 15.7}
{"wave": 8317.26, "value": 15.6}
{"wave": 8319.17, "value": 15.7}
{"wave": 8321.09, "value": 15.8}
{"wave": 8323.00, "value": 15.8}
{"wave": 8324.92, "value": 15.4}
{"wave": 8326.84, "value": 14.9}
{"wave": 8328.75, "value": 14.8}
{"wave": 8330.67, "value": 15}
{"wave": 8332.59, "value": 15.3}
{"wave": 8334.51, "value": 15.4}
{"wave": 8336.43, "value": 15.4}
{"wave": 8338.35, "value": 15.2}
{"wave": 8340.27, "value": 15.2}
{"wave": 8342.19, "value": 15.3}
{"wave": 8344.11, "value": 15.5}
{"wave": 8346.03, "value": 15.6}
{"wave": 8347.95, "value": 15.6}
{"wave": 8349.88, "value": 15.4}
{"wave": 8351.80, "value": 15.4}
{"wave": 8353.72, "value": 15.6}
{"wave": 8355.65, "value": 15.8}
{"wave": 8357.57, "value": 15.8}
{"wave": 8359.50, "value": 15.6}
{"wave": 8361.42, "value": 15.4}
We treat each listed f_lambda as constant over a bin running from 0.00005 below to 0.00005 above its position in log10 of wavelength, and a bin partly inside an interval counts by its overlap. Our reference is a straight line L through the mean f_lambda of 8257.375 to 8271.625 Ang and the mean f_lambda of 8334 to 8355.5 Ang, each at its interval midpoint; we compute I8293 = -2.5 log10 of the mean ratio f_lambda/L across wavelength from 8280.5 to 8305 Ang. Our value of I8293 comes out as 0.04 mag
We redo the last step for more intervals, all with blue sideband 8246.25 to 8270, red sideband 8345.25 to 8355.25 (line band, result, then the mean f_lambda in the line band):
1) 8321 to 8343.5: 0.02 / 15.3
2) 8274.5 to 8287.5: 0.00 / 15.7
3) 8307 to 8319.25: 0.00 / 15.6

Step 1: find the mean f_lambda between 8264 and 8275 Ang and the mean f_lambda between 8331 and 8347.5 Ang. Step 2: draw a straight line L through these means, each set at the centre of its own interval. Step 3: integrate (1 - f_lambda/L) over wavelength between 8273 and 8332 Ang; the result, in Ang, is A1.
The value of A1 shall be 1.3 Ang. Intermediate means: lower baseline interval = 16.3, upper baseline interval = 15.4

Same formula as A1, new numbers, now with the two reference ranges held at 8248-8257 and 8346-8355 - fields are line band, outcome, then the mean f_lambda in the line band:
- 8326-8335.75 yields 0.3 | 15.1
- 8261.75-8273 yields -0.6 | 16.3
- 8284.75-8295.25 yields 0.3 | 15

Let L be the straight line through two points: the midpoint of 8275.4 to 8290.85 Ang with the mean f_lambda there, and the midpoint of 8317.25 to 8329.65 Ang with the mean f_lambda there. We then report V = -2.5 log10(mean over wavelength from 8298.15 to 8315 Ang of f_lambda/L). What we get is -0.01 mag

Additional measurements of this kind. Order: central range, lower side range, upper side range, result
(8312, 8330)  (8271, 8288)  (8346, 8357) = 0.01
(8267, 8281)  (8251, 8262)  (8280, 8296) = -0.06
